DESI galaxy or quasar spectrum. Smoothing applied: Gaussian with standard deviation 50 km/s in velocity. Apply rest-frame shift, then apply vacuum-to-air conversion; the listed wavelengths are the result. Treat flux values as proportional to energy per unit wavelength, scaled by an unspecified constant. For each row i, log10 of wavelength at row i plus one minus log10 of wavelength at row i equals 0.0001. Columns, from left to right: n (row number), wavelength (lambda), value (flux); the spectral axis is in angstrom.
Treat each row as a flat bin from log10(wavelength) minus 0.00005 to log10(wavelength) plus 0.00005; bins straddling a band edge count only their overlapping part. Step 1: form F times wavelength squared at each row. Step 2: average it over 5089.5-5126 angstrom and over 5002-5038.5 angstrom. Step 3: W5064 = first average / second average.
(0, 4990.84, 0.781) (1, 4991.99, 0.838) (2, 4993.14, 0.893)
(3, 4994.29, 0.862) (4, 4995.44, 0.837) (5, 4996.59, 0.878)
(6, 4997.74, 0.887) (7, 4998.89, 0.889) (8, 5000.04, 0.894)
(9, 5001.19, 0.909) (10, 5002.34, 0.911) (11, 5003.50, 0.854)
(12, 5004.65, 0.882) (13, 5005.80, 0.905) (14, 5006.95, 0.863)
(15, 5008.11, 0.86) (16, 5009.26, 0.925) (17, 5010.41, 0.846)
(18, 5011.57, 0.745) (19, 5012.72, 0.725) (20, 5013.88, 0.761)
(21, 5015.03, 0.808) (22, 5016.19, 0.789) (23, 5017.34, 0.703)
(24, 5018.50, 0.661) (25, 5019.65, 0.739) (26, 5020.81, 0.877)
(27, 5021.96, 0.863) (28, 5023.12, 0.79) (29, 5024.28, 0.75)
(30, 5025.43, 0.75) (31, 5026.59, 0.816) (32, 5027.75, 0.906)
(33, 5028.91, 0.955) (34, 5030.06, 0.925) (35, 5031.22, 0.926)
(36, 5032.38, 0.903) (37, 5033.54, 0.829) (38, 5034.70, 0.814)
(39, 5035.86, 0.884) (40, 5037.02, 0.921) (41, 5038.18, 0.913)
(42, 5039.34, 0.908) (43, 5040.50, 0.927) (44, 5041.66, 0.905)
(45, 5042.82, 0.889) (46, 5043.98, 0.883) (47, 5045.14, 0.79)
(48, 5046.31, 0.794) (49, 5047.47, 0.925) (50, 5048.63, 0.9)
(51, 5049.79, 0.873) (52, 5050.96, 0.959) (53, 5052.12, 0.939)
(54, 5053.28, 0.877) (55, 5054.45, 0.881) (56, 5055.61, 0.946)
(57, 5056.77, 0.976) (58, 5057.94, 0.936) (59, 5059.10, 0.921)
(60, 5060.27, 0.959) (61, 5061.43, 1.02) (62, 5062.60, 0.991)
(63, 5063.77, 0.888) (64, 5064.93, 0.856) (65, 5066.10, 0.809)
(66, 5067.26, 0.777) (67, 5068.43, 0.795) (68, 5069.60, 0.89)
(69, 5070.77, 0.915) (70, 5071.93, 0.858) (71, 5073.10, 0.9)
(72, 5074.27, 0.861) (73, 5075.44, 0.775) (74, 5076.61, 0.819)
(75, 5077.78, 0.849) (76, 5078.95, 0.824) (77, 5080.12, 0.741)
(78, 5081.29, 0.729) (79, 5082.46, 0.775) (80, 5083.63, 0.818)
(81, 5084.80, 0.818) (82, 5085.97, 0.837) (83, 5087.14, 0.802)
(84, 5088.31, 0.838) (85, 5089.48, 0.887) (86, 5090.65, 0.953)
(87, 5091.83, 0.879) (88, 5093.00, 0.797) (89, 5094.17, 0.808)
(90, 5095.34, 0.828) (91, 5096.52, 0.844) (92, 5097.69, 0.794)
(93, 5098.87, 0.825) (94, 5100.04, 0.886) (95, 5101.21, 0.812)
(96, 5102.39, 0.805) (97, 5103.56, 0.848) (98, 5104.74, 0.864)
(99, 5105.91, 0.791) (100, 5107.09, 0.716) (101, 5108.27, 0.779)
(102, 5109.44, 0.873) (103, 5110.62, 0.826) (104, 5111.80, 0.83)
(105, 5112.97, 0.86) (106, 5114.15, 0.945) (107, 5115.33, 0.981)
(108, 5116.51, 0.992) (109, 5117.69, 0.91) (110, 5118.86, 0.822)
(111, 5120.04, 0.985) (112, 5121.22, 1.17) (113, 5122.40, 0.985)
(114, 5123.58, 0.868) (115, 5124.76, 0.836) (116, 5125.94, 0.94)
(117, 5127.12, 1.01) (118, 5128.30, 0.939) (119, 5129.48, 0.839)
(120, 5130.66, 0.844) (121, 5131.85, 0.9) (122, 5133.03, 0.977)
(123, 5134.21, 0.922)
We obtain 1.08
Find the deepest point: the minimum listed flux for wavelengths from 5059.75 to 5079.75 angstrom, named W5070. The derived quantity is 0.775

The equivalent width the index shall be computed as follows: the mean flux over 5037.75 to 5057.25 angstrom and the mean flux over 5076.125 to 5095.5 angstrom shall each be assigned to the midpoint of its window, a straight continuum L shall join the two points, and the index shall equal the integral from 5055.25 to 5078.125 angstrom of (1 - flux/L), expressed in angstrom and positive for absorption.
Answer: -0.7 angstrom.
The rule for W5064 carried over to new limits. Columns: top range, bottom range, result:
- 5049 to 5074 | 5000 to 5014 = 1.08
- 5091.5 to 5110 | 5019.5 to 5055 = 0.96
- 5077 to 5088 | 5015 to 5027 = 1.06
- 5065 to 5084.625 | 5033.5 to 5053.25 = 0.94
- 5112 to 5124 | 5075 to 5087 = 1.21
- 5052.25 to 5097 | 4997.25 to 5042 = 1.04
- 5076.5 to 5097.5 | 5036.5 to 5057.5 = 0.93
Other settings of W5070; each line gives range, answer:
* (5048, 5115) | 0.716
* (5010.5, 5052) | 0.661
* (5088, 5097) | 0.797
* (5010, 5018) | 0.703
